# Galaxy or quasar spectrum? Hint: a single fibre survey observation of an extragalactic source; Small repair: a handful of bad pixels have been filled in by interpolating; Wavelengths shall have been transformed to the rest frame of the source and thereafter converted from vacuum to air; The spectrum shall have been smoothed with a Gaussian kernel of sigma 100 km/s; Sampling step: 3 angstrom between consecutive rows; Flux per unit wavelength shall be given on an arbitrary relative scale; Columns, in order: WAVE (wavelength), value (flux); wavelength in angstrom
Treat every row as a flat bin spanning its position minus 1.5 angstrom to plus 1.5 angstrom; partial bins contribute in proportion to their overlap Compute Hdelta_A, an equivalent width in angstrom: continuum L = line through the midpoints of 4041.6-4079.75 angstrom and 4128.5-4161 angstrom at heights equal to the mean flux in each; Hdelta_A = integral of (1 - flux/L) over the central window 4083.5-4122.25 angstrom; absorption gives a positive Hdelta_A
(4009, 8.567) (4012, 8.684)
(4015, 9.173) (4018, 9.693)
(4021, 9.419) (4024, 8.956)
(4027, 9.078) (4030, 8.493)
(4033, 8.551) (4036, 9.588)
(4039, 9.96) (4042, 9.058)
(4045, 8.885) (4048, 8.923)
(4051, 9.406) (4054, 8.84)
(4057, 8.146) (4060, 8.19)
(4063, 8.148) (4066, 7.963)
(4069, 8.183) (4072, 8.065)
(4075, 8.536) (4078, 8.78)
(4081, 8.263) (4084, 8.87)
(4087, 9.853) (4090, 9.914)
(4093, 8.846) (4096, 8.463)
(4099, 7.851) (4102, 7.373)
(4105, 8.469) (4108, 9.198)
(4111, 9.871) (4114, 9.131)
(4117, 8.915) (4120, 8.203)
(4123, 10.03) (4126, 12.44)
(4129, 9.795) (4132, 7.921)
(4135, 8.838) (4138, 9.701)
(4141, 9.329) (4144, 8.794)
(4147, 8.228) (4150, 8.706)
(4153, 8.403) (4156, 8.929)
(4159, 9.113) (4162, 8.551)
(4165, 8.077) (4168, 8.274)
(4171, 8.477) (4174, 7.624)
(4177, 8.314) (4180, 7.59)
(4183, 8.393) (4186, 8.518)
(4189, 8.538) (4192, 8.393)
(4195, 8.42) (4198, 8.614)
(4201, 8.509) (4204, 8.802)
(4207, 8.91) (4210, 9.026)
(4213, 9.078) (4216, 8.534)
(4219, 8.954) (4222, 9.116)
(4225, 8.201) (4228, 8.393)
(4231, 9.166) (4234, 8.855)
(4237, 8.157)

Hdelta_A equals -0.8 angstrom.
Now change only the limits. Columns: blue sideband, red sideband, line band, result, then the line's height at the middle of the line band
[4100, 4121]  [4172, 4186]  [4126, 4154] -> -2.0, 8.44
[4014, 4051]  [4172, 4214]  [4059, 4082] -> 1.9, 9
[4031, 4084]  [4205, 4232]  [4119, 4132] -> -1.8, 8.74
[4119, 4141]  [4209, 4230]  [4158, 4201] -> 3.7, 9.13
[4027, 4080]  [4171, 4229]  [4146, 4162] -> -0.2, 8.58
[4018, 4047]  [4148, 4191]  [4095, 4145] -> -2.5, 8.66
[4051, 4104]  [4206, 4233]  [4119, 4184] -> -1.1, 8.67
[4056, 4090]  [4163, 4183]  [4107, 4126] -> -2.6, 8.34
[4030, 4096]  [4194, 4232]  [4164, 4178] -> 1.0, 8.76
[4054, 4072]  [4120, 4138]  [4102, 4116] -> 0.4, 9.21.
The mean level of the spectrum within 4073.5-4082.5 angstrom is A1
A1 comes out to 8.53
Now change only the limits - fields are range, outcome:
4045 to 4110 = 8.6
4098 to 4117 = 8.69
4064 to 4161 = 8.9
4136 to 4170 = 8.73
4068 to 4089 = 8.69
